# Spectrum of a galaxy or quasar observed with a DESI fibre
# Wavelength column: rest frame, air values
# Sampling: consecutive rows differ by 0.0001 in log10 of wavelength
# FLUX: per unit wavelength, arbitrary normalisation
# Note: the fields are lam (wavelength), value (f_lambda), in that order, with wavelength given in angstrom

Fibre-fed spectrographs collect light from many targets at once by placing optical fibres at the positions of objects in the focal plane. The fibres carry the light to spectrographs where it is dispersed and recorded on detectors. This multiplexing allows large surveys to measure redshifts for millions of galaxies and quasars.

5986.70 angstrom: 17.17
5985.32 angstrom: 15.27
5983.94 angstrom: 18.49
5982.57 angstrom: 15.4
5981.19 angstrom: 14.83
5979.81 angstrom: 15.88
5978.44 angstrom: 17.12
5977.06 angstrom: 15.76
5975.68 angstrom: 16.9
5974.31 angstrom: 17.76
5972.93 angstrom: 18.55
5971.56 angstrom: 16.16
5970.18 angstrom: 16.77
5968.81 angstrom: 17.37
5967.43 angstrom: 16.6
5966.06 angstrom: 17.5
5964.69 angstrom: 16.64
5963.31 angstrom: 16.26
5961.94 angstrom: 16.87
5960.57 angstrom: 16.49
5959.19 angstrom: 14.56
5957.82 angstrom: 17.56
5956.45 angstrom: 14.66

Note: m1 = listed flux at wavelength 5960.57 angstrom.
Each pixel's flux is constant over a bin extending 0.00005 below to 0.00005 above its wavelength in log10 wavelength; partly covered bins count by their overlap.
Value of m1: 16.49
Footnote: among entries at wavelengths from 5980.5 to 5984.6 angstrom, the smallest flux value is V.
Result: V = 14.83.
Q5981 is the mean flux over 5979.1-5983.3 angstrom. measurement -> 15.5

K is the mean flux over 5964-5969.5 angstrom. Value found 17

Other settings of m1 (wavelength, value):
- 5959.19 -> 14.56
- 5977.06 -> 15.76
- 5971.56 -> 16.16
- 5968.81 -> 17.37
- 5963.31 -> 16.26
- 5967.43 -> 16.6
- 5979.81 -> 15.88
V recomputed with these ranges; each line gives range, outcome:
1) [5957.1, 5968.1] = 14.56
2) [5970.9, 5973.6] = 16.16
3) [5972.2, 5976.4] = 16.9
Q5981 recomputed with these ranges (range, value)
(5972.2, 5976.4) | 17.7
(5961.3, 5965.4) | 16.6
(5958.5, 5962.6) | 16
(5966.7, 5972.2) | 16.7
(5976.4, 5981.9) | 15.9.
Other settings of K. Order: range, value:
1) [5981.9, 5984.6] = 17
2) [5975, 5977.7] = 16.3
